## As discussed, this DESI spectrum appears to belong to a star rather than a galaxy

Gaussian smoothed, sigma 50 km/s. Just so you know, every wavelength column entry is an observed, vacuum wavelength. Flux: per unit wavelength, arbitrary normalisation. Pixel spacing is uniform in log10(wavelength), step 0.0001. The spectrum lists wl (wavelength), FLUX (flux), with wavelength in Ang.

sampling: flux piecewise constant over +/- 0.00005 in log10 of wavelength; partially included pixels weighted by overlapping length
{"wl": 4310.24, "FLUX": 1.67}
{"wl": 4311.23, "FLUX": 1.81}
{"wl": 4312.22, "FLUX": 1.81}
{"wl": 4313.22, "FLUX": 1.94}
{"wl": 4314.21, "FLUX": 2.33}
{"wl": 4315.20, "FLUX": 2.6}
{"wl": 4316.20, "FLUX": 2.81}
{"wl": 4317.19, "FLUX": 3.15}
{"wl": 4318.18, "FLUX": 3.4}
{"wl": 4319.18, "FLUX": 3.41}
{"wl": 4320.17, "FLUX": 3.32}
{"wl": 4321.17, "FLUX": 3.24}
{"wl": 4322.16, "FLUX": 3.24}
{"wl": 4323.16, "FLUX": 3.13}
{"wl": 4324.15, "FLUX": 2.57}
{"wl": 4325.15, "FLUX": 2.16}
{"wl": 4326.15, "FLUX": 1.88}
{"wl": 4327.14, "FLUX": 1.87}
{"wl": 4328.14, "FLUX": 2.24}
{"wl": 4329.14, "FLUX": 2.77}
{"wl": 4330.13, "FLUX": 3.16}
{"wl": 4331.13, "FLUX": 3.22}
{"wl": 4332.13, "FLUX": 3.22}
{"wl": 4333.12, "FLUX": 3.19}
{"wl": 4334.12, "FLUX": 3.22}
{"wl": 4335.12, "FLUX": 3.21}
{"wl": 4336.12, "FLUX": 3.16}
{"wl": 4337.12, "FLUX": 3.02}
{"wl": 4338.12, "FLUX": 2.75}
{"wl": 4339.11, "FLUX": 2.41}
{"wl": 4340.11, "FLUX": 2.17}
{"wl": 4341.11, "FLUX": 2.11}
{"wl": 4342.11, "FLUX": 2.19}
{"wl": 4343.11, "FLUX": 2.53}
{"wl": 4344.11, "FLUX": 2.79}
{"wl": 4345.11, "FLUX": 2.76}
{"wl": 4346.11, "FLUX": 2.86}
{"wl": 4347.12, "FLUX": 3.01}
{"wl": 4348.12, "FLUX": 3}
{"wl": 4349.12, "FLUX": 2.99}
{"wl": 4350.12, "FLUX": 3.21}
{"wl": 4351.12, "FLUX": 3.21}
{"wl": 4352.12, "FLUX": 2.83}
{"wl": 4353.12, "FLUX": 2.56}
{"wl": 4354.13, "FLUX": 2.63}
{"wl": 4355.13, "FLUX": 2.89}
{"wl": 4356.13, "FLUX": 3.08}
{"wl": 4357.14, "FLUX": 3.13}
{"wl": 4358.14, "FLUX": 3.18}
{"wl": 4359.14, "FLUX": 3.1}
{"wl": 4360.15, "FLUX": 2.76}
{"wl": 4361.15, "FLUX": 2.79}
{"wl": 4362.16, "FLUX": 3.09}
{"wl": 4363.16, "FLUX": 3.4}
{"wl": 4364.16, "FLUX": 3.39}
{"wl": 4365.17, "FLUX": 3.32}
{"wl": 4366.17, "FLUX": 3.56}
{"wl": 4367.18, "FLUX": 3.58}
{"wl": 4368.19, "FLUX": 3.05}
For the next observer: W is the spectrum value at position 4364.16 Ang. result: 3.39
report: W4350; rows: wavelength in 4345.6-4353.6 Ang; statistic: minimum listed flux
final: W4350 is 2.56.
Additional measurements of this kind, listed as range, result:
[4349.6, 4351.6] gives 3.21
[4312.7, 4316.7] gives 1.94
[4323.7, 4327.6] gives 1.87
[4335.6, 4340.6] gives 2.17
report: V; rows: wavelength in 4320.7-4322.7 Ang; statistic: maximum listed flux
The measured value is 3.24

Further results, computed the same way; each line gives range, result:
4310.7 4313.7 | 1.94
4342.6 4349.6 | 3.01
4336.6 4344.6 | 3.02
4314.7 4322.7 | 3.41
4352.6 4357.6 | 3.13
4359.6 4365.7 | 3.4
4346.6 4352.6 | 3.21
